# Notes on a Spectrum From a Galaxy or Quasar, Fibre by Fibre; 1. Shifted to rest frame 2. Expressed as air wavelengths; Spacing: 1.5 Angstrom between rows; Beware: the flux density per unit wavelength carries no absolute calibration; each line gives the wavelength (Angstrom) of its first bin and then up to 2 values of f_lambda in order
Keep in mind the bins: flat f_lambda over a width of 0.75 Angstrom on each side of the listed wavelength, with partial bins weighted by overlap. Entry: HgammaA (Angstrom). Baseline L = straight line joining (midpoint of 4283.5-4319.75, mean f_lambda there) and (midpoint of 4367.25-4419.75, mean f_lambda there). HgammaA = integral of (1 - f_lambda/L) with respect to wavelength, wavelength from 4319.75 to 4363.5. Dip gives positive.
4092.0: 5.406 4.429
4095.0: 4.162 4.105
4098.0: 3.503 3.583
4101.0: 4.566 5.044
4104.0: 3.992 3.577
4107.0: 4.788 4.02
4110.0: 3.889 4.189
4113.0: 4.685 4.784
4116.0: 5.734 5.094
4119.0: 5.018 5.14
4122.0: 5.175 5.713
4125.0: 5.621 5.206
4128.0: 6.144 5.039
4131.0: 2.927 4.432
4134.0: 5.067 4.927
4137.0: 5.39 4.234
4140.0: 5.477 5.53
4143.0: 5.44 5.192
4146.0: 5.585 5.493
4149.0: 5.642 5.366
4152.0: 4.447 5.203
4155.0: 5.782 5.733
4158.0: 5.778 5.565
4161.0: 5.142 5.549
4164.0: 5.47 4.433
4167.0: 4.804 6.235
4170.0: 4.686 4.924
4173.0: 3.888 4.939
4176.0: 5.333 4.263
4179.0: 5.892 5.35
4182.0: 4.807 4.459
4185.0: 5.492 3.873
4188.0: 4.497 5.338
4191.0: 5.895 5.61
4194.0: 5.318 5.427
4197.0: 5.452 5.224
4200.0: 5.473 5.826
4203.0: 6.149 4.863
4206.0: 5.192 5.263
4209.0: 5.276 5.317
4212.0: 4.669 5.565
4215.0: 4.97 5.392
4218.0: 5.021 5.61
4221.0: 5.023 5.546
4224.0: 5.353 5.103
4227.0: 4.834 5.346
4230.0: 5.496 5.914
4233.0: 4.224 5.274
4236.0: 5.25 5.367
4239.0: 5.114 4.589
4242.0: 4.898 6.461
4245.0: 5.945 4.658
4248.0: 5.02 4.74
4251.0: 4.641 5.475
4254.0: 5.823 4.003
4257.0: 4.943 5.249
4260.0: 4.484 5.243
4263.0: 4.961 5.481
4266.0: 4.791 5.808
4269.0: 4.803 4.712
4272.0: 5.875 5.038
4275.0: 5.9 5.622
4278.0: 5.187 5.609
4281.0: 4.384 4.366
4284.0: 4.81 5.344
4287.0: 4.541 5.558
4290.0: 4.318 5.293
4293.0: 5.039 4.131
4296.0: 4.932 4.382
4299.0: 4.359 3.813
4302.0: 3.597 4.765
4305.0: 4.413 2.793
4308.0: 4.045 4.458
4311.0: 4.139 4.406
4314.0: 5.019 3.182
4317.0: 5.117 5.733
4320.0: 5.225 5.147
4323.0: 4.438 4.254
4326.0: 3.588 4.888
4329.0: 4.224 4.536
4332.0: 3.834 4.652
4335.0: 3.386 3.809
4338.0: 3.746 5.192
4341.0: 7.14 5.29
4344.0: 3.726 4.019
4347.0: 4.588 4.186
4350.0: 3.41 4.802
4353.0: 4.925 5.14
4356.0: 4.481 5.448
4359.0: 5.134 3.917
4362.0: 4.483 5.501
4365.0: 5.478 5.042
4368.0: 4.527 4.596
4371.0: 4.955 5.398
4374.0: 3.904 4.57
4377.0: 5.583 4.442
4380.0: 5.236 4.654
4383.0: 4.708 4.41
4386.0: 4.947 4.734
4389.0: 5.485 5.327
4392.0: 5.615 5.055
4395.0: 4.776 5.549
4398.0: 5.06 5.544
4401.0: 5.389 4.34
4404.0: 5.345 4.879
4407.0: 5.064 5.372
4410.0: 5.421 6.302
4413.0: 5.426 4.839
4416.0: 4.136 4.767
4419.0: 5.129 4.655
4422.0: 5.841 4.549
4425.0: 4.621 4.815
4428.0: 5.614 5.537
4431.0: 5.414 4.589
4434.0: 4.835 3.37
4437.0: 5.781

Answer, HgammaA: 1.7 Angstrom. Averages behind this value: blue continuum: 4.52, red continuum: 5.01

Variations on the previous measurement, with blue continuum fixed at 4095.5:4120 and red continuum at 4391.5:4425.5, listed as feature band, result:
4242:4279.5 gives -3.40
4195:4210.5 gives -2.58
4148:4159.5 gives -2.31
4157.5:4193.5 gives -4.07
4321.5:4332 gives 1.24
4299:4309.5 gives 1.93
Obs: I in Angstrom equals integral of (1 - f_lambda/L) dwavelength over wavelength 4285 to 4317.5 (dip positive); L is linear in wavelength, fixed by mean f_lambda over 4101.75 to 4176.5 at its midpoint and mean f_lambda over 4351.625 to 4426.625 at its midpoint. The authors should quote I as 3.8 Angstrom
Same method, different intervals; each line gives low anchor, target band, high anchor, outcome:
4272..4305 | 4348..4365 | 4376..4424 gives 0.9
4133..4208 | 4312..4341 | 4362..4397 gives 3.0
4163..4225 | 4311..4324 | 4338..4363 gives 0.2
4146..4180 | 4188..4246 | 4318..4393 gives -2.7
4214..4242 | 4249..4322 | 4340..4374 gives 3.1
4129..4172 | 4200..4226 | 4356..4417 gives -1.0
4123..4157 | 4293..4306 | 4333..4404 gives 1.6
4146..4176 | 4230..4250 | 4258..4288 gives -0.2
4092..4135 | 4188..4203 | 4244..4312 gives -2.4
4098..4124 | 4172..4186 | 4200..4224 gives 0.5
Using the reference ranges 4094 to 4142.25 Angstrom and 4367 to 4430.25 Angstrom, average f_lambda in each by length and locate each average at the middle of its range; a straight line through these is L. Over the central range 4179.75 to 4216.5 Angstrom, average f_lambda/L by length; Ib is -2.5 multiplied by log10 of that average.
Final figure -0.09 mag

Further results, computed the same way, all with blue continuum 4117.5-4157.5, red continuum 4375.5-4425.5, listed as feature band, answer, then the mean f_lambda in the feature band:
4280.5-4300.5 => 0.09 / 4.7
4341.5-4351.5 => 0.18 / 4.32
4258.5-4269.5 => 0.01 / 5.1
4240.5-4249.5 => -0.03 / 5.27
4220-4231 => -0.02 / 5.27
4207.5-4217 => -0.01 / 5.2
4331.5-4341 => 0.17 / 4.35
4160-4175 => 0.03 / 5.02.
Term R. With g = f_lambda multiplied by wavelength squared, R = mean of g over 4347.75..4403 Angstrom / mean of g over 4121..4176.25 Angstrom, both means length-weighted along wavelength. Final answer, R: 1.1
